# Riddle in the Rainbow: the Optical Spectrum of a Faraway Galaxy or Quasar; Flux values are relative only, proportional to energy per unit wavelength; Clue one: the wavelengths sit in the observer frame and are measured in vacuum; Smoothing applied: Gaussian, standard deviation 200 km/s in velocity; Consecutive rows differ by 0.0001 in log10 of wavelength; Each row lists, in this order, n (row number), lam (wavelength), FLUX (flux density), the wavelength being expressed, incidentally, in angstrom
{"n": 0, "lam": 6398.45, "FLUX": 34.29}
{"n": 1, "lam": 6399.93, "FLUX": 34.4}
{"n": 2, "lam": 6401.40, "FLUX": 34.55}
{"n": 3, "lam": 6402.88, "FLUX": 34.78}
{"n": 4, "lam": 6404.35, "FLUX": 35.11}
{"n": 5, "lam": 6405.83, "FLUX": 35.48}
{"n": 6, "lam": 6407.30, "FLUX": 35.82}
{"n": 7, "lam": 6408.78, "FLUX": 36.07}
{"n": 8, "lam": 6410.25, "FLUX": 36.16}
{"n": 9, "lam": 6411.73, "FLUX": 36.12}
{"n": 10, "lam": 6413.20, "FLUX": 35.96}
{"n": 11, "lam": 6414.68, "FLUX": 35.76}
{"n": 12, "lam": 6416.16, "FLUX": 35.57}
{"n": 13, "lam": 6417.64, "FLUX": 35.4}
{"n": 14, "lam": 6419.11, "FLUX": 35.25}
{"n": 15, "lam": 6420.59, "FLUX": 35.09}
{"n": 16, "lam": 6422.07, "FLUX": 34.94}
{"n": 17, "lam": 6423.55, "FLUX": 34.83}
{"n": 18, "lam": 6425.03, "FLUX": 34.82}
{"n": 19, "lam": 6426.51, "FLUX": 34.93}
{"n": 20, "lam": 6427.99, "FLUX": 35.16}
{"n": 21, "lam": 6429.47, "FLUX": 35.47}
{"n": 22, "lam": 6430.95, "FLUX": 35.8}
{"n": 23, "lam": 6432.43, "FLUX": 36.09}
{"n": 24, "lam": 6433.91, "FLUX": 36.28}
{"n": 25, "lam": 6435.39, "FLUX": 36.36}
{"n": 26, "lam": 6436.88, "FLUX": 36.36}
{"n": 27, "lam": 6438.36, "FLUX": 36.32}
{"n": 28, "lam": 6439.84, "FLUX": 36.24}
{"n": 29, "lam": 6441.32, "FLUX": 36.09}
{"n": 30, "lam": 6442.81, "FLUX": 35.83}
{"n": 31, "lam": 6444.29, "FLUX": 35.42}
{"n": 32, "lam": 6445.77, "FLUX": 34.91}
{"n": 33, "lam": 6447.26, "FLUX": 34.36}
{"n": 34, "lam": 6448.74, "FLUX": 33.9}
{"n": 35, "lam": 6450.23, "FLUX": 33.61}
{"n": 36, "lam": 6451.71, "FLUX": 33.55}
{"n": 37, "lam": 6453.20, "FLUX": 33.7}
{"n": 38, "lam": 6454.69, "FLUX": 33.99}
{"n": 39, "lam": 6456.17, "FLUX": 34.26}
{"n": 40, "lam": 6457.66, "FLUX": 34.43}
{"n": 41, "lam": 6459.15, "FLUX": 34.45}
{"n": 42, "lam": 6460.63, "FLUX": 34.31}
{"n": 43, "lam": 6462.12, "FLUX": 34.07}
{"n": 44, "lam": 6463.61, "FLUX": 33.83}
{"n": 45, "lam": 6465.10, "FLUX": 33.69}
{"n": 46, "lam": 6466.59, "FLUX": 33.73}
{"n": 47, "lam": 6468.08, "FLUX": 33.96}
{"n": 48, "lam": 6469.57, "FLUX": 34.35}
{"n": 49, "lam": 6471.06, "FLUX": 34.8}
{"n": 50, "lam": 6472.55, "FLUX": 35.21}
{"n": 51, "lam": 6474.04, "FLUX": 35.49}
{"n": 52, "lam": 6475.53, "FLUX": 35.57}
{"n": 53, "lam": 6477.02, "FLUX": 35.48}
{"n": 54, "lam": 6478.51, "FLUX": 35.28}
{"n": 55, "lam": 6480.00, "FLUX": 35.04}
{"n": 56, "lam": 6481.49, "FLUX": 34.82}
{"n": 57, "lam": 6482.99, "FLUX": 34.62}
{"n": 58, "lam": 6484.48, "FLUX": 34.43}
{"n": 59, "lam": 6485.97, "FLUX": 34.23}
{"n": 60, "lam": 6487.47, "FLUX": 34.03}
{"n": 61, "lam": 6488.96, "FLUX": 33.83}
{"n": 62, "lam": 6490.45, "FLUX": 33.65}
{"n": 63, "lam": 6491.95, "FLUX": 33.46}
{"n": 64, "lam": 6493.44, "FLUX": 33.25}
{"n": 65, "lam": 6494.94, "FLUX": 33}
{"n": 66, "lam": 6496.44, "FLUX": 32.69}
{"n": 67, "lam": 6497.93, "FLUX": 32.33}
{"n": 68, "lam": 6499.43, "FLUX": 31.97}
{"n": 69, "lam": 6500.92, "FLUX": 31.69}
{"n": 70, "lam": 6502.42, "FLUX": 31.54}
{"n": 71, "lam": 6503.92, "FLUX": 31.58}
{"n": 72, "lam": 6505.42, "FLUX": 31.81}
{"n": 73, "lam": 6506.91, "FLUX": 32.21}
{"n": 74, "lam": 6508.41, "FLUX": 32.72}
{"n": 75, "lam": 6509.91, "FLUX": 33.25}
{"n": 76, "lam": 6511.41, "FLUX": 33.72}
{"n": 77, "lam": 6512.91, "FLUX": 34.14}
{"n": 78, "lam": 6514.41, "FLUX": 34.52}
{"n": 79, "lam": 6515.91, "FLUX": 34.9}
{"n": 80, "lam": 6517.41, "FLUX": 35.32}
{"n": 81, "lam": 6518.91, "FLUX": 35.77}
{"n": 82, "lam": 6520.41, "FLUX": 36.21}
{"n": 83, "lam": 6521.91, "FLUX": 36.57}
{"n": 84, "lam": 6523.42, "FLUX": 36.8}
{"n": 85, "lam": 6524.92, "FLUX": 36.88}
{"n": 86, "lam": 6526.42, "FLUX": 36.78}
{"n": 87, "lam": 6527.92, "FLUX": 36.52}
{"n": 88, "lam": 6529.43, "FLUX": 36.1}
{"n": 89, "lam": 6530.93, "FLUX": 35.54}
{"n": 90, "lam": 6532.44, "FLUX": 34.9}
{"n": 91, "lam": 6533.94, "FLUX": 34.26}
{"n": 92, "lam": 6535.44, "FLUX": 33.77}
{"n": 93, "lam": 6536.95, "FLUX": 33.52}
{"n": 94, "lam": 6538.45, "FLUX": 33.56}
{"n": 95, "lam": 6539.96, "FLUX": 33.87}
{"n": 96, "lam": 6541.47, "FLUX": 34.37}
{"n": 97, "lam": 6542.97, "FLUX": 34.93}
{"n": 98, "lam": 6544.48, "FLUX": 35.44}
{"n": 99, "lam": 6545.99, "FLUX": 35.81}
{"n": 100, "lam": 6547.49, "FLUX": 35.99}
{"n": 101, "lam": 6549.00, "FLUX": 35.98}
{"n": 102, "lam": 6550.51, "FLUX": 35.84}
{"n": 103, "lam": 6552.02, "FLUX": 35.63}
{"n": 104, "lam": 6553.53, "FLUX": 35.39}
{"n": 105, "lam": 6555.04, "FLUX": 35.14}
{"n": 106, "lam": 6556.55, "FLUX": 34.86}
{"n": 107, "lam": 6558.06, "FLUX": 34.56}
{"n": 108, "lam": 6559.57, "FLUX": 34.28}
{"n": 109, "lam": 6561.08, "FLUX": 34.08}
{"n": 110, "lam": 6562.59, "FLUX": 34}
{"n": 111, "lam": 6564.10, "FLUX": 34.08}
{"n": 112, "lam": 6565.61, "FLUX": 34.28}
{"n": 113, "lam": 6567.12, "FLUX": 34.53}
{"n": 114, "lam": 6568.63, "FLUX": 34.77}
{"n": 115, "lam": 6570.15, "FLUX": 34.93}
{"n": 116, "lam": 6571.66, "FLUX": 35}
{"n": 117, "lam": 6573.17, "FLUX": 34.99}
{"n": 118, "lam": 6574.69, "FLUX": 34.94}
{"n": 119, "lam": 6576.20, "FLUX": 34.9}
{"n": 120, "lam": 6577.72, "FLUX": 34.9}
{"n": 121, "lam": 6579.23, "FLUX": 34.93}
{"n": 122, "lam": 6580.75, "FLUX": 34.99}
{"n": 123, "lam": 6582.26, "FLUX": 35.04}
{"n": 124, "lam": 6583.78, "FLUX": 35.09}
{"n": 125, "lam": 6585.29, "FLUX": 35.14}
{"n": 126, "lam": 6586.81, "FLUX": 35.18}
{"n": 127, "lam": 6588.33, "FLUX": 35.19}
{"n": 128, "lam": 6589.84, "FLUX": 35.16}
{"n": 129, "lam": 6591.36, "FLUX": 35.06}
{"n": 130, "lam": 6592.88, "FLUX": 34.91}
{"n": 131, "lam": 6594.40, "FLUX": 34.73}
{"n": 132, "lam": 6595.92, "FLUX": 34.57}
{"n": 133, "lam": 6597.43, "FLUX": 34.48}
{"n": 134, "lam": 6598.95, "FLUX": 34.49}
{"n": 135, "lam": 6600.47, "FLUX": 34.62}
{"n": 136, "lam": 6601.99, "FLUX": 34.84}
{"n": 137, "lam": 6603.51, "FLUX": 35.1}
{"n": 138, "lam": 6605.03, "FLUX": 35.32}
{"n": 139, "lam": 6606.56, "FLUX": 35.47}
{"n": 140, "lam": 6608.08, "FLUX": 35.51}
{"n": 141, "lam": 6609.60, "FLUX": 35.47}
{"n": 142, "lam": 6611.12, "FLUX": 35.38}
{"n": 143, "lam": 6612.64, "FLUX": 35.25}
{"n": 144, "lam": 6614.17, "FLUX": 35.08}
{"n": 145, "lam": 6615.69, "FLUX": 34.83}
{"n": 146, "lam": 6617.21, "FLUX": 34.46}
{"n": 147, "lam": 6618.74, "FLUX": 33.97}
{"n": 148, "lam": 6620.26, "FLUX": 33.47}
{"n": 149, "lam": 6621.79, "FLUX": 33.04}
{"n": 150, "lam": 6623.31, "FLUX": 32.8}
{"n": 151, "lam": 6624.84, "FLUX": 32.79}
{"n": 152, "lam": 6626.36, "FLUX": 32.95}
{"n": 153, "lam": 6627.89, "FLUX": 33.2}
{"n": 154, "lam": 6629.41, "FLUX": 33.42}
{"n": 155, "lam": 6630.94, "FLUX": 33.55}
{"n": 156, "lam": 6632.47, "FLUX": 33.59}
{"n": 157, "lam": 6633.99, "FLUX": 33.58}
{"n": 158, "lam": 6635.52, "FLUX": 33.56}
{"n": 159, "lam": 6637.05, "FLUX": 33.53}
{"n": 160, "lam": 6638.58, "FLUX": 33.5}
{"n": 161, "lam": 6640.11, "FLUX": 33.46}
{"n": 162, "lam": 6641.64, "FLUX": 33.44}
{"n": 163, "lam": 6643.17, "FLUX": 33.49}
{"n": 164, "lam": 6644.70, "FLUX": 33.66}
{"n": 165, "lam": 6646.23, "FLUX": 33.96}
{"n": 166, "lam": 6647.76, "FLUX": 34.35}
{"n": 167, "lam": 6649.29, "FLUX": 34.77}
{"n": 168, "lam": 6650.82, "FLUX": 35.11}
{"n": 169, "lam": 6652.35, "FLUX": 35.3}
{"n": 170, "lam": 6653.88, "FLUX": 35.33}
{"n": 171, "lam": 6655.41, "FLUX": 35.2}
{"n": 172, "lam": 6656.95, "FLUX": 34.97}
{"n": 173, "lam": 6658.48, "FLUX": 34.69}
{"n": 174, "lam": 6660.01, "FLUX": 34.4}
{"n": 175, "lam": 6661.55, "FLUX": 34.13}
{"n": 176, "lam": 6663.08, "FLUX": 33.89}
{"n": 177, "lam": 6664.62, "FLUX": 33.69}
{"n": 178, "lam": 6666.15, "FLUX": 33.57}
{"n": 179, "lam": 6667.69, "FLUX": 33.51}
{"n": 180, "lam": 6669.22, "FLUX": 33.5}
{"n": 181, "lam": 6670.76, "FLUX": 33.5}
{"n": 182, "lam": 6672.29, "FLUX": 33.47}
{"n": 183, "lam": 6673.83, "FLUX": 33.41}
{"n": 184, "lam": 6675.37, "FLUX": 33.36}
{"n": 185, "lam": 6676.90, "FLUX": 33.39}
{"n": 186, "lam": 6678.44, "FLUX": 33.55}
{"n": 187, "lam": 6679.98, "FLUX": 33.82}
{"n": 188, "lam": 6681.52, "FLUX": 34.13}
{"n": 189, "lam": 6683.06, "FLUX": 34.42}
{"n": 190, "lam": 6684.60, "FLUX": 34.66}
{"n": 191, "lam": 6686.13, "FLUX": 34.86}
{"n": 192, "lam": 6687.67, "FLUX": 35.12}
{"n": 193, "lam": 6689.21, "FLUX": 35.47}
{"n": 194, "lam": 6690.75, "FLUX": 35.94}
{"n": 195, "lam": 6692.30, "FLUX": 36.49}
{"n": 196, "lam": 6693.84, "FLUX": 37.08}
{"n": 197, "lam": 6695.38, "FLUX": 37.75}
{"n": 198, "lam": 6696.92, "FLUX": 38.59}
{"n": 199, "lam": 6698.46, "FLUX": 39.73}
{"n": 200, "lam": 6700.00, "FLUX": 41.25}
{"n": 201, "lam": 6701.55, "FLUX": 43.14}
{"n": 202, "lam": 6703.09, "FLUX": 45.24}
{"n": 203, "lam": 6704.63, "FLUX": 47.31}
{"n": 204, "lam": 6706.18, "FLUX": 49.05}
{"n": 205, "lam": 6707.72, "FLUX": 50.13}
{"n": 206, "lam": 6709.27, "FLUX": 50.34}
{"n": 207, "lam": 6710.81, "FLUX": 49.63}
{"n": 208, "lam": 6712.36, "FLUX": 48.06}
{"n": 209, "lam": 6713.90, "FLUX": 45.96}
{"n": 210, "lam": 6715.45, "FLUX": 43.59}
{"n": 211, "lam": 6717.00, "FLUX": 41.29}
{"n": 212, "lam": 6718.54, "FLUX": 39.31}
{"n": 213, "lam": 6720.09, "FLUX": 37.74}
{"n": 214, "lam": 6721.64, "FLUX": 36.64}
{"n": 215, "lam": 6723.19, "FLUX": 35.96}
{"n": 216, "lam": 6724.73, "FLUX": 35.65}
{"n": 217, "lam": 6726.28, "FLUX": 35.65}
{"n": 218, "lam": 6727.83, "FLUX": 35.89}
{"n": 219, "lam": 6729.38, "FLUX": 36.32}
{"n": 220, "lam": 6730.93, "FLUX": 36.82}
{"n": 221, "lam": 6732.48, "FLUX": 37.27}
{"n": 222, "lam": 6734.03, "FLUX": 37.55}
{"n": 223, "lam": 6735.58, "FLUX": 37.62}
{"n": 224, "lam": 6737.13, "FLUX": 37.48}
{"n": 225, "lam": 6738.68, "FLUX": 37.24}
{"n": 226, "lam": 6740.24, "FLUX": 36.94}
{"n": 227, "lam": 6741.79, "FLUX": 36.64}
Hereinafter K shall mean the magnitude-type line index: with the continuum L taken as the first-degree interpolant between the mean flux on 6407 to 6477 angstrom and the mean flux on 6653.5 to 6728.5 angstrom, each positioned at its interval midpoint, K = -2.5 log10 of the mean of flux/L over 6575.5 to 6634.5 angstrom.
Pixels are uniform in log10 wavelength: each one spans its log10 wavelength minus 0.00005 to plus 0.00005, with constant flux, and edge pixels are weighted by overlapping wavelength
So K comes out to 0.073 mag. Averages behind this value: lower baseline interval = 35.1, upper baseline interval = 37.9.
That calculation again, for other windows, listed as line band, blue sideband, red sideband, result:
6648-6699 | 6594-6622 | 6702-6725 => 0.16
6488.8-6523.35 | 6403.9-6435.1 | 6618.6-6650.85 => 0.04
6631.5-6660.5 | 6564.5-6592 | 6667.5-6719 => 0.10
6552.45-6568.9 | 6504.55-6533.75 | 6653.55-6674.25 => 0.00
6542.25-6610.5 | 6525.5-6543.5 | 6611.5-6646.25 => -0.02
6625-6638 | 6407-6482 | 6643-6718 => 0.11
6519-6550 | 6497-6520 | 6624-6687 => -0.06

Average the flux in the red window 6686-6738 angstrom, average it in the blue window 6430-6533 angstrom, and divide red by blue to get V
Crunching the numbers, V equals 1.17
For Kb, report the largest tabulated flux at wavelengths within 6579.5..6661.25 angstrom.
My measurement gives 35.51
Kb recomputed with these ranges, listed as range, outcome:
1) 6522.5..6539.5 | 36.88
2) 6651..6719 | 50.34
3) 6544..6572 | 35.99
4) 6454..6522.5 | 36.57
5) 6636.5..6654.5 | 35.33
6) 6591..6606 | 35.32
